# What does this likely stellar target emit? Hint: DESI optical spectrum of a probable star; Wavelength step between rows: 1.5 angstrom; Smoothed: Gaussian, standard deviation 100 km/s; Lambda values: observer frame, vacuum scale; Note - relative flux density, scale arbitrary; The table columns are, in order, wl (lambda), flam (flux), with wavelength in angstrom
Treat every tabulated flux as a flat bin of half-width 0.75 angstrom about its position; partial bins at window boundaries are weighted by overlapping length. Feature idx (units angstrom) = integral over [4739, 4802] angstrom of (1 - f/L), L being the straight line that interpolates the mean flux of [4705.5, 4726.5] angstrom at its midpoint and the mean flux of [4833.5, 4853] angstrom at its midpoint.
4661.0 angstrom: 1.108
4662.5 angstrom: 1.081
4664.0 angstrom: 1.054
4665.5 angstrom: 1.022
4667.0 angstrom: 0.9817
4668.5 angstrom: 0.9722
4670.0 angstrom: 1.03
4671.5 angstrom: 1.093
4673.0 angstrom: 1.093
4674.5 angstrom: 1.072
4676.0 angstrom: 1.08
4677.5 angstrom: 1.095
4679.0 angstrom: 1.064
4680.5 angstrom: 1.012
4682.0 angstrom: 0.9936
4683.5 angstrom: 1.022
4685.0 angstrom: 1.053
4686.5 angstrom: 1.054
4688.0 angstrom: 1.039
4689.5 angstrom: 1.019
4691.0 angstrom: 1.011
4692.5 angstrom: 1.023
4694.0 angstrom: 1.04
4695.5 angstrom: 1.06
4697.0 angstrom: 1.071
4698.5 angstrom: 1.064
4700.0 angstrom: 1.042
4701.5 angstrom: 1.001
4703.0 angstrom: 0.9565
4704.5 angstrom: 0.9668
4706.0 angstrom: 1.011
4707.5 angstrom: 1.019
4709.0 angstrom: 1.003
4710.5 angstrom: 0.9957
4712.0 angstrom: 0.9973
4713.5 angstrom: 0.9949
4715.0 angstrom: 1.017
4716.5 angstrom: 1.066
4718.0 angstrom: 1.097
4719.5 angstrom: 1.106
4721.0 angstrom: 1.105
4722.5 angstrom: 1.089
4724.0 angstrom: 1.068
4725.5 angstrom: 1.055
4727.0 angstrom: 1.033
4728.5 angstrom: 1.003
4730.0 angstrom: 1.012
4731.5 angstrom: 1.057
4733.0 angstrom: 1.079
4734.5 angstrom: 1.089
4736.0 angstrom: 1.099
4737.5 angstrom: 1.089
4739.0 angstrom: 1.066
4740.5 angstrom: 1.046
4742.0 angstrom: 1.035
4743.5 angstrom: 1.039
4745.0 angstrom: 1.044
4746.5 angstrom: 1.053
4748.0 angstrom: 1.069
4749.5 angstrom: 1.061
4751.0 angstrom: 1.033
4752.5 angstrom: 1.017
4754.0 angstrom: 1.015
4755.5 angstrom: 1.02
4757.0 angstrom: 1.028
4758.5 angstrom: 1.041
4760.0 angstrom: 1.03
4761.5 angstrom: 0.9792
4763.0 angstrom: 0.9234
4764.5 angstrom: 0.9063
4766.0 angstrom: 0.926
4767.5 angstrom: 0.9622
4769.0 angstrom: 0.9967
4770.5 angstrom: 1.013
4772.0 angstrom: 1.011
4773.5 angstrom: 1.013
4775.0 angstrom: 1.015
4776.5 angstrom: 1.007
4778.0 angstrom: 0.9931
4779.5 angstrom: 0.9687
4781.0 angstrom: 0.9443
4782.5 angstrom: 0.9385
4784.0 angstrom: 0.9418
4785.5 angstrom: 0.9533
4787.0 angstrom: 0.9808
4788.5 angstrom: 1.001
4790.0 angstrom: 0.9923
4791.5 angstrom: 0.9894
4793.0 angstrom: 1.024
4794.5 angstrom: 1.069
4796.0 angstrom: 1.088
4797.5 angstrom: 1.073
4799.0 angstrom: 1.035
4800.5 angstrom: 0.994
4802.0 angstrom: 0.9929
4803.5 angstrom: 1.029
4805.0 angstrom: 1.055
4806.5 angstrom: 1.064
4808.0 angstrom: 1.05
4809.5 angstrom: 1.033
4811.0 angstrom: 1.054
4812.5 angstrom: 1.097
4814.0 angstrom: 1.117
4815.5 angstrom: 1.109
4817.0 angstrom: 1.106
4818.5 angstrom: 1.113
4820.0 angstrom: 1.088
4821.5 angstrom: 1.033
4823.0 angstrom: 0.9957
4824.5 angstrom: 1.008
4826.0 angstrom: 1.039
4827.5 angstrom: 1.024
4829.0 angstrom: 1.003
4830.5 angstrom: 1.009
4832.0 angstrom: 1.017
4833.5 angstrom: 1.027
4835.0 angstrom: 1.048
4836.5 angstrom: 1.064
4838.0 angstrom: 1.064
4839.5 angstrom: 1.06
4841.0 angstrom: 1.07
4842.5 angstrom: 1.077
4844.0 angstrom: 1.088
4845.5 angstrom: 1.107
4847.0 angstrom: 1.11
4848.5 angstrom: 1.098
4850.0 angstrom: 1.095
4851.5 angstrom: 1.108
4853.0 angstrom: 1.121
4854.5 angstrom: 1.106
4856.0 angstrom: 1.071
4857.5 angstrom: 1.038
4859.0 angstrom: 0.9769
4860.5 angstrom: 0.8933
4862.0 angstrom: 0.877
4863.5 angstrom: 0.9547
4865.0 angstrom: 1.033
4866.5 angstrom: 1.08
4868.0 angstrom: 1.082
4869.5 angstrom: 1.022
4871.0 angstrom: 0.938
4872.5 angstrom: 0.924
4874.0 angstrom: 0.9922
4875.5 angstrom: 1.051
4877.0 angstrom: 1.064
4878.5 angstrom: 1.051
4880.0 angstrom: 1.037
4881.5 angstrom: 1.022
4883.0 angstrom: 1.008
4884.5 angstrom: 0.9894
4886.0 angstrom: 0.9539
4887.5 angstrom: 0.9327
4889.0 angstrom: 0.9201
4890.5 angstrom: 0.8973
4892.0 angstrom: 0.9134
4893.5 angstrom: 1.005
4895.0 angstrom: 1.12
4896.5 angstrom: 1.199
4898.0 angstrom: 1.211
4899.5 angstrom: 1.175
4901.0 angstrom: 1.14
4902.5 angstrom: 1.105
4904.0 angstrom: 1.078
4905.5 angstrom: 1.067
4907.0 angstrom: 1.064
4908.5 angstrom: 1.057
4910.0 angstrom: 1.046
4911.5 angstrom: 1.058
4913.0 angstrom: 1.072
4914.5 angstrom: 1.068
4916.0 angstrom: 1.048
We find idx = 3.2 angstrom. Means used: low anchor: 1.04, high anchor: 1.08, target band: 1.01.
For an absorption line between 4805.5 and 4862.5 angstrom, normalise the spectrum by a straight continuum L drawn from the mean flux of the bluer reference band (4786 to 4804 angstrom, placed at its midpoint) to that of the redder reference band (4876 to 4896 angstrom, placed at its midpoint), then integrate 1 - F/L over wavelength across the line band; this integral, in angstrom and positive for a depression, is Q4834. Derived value -2.5 angstrom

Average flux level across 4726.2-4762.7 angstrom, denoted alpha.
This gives 1.04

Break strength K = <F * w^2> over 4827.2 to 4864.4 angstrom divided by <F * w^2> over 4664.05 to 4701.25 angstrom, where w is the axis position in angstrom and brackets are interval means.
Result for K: 1.1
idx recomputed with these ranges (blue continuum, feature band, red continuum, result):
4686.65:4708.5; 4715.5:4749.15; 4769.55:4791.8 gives -1.9 angstrom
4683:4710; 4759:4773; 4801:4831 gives 0.9 angstrom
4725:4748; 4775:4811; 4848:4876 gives 1.0 angstrom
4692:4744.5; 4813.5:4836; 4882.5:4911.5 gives -0.1 angstrom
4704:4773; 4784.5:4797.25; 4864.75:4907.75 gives 0.2 angstrom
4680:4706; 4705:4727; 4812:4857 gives -0.2 angstrom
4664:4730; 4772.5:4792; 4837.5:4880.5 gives 1.1 angstrom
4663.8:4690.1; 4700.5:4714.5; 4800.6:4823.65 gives 0.7 angstrom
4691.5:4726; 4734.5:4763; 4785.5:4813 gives -0.2 angstrom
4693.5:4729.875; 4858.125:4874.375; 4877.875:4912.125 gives 1.0 angstrom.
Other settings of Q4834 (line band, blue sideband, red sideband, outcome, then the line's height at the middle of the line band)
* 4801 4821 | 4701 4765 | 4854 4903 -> -0.8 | 1.03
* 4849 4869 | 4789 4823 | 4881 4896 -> -0.6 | 1.01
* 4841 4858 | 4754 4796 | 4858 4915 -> -1.3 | 1.02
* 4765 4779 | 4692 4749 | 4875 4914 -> 0.7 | 1.05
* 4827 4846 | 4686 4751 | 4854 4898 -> -0.6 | 1.02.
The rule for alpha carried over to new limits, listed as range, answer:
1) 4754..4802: 0.996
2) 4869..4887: 1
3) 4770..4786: 0.982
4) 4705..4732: 1.04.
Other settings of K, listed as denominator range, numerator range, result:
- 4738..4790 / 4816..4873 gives 1.08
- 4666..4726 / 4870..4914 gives 1.08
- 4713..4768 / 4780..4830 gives 1.02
